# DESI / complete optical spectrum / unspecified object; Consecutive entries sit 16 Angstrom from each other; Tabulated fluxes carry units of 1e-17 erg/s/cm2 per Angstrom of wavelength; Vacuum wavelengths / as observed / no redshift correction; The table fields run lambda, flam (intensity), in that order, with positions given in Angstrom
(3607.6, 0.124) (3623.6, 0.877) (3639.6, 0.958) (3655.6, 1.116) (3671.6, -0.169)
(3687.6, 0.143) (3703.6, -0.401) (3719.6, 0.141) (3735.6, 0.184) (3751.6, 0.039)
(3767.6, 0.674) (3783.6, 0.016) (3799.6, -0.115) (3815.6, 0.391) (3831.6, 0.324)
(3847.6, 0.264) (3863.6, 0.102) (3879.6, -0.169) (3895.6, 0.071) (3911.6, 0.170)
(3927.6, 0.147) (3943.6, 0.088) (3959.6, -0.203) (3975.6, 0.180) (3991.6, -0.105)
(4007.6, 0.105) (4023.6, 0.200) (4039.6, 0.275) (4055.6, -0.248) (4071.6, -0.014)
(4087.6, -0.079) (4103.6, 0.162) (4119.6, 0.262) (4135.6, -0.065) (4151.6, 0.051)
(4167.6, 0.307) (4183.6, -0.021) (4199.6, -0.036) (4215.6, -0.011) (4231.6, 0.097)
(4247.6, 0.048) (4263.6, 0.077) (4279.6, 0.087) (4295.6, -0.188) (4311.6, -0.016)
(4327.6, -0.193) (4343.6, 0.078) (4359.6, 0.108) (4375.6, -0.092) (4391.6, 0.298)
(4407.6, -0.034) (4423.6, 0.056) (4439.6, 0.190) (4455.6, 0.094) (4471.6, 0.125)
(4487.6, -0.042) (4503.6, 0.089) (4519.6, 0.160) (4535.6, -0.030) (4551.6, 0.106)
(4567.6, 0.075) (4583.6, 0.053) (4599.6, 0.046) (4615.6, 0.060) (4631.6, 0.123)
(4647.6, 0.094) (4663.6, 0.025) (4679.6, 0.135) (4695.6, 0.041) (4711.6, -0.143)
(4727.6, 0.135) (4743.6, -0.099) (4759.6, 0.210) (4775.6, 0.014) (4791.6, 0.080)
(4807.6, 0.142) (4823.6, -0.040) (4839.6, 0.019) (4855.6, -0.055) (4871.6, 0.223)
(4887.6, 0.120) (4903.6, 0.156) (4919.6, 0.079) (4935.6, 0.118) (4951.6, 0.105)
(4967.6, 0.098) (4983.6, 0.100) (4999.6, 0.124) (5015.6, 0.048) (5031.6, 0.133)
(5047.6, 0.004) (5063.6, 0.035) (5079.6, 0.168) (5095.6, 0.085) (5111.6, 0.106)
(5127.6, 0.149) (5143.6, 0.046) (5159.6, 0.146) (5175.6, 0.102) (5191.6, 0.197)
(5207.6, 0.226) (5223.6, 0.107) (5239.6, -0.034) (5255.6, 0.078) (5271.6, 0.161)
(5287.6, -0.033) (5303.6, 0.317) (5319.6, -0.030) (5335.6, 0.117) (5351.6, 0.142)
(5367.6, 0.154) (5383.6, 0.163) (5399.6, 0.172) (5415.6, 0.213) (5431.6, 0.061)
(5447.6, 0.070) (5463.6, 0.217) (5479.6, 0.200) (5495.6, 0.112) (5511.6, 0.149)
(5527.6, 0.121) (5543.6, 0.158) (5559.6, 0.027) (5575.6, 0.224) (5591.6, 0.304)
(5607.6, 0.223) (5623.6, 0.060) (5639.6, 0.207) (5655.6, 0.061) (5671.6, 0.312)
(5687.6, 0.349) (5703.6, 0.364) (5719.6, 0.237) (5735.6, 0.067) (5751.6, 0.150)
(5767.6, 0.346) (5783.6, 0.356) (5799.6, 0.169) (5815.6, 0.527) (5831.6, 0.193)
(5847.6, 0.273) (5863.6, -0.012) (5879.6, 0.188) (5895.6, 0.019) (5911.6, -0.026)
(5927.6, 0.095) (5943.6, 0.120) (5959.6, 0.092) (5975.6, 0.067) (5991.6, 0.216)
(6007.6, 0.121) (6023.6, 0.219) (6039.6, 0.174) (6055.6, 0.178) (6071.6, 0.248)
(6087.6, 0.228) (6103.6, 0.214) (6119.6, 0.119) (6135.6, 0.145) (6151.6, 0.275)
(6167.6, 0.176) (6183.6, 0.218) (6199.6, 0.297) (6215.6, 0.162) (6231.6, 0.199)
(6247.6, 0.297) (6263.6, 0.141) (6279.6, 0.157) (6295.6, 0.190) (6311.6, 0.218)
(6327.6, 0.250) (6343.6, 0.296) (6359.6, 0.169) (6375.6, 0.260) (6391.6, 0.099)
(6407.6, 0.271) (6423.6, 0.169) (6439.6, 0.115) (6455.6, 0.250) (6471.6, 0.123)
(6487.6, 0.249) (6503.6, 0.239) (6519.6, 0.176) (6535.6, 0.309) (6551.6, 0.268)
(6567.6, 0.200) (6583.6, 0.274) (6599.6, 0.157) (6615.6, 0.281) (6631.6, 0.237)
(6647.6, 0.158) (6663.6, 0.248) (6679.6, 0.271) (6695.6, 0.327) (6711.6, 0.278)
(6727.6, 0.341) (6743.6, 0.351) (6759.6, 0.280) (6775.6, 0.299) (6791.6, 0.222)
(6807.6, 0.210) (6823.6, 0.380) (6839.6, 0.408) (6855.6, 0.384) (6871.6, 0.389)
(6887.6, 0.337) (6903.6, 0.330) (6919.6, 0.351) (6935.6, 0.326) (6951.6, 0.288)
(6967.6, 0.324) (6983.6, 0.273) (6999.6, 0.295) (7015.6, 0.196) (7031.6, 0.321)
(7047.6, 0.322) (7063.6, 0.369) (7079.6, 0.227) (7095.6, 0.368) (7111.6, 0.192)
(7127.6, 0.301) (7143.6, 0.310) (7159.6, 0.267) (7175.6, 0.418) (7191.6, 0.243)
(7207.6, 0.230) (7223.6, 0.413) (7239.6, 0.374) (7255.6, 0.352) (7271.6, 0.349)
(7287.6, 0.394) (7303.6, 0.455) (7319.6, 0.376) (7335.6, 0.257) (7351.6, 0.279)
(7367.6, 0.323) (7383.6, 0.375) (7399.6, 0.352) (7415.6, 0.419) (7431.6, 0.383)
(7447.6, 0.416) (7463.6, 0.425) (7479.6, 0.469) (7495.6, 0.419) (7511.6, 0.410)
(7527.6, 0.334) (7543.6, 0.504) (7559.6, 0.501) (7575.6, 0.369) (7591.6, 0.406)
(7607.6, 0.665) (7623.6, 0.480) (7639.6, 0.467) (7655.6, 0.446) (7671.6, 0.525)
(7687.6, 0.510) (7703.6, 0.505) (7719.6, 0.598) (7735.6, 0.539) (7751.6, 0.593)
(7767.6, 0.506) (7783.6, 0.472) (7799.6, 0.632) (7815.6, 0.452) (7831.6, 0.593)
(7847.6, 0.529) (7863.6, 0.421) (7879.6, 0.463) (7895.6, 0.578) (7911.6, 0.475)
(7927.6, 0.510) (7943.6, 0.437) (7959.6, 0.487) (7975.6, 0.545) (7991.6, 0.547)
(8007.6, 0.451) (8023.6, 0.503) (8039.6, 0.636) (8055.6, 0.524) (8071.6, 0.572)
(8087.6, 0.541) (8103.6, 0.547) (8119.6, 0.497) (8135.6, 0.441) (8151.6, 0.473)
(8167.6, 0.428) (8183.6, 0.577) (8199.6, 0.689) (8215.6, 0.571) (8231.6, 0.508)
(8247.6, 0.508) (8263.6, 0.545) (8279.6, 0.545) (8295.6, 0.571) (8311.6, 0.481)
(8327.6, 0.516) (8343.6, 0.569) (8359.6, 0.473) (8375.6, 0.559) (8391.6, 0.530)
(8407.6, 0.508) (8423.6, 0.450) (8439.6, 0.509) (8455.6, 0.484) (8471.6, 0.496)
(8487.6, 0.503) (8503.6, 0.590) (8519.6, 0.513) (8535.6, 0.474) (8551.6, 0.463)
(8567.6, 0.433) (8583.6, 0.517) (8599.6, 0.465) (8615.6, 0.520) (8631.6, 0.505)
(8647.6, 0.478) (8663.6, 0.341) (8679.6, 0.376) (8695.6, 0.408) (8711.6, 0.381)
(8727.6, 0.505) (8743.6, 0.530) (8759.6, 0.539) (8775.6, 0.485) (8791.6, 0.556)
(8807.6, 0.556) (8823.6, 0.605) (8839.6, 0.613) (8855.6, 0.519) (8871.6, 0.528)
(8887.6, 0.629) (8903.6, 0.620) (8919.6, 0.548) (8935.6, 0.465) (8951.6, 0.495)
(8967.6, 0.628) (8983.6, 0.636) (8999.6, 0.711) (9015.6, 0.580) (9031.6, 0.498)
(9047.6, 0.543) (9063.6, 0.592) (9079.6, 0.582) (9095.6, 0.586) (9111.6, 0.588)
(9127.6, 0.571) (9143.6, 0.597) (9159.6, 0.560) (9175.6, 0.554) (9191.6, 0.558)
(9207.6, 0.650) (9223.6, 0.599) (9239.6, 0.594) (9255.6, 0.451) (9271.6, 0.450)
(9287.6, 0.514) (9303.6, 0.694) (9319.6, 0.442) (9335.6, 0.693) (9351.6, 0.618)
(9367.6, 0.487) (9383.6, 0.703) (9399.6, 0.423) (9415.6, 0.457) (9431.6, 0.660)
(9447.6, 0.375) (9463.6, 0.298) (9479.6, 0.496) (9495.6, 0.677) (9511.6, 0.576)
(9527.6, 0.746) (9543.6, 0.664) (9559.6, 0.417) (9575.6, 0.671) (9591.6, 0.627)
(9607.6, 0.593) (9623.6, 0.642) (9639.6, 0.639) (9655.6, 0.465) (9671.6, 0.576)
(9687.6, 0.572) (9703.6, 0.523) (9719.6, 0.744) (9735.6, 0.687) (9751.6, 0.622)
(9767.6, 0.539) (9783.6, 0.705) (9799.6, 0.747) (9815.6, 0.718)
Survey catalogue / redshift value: 0.675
